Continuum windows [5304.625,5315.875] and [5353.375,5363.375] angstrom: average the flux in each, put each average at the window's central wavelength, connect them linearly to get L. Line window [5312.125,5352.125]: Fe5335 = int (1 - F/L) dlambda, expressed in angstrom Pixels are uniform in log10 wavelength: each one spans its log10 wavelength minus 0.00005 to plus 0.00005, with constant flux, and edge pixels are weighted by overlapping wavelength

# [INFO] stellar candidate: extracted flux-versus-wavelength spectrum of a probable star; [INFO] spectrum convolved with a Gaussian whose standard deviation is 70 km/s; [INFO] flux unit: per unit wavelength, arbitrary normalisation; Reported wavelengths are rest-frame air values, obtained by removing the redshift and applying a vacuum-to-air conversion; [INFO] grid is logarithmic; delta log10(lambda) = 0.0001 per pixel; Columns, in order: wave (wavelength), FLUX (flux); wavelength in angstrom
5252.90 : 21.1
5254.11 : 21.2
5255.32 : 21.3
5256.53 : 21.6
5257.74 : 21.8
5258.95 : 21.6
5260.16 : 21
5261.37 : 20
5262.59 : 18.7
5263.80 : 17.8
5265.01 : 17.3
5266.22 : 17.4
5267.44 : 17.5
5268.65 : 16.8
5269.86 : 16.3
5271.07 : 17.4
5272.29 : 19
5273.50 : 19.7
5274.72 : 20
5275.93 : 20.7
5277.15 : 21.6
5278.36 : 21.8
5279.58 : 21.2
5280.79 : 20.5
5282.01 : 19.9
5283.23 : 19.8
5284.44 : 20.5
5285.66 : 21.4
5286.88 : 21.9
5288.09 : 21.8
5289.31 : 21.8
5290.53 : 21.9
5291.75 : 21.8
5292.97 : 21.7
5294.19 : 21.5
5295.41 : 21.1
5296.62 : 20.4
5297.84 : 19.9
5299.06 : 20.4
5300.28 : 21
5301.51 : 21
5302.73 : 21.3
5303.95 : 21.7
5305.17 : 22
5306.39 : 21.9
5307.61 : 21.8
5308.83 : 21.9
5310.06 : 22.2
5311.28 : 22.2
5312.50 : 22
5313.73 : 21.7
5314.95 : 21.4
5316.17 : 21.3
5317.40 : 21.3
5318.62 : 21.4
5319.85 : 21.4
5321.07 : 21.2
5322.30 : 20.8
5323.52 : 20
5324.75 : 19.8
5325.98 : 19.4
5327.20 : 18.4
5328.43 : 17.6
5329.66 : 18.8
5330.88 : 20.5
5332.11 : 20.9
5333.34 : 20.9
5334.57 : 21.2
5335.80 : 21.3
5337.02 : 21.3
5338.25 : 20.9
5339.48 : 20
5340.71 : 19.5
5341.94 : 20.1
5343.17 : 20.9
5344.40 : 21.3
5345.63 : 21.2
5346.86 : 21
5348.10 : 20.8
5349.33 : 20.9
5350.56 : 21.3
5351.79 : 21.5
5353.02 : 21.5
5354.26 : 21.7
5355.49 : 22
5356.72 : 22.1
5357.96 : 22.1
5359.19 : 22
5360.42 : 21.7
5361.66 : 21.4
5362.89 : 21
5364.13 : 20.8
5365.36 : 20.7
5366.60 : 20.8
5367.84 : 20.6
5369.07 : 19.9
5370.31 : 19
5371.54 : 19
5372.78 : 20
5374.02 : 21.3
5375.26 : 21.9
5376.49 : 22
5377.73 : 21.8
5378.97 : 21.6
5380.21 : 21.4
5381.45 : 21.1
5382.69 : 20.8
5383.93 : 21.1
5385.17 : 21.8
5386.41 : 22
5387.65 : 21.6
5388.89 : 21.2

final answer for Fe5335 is 2.2 angstrom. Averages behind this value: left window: 21.9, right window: 21.8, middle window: 20.7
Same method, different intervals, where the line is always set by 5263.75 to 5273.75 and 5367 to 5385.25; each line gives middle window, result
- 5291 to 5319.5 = -4.1 angstrom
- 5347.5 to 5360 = -0.9 angstrom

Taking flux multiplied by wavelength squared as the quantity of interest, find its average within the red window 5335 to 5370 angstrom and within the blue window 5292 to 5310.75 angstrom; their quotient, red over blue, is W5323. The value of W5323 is 1.01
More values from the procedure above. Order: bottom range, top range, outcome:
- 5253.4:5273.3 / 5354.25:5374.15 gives 1.13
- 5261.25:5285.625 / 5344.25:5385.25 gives 1.14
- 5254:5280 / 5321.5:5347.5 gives 1.06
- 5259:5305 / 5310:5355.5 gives 1.05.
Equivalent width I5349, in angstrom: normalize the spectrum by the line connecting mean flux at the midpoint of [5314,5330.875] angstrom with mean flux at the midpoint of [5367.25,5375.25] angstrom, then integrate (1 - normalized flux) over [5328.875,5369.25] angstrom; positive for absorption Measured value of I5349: -1.6 angstrom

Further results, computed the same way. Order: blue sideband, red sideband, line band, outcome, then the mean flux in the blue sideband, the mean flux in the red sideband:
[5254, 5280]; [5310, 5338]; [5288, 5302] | -0.72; 19.6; 20.7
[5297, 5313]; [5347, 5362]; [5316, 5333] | 1.04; 21.5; 21.6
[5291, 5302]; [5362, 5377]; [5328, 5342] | 0.33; 21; 20.6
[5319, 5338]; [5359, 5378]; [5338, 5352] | -0.18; 20.3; 20.8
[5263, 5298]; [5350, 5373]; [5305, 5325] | -0.98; 20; 21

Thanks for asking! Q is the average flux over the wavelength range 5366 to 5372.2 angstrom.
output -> 19.9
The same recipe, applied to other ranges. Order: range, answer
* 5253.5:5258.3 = 21.5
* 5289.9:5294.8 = 21.7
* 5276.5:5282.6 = 21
